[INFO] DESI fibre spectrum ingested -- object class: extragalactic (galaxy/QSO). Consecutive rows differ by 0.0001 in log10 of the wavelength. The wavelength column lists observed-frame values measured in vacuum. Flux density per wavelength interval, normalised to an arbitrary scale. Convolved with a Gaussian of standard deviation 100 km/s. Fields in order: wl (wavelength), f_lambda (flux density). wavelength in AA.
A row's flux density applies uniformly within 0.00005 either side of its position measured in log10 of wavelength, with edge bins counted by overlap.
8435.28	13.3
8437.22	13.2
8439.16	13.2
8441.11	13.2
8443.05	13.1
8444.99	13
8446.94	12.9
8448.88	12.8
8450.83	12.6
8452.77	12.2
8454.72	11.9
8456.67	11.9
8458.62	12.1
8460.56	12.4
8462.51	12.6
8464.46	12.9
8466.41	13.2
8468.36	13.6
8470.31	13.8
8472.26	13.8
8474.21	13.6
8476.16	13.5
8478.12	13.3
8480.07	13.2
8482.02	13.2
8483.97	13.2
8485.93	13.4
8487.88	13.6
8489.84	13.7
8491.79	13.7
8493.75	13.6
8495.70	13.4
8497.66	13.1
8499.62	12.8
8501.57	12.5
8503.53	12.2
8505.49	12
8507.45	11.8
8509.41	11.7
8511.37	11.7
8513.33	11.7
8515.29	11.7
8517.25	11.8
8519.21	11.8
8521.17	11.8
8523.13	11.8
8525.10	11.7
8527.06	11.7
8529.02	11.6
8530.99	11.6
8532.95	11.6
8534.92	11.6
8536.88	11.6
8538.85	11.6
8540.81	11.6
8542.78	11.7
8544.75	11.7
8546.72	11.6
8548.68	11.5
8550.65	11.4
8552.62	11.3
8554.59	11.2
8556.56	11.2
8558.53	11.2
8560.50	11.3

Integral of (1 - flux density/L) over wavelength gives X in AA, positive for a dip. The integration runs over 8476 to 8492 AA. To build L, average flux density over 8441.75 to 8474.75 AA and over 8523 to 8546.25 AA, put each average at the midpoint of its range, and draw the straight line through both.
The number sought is -1.25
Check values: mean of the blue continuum 12.8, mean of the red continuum 11.6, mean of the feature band 13.4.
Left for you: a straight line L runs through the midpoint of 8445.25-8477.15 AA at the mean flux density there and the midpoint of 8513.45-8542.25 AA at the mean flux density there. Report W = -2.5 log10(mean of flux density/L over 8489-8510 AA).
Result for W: -0.05 mag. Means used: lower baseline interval 12.9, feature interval 12.8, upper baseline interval 11.7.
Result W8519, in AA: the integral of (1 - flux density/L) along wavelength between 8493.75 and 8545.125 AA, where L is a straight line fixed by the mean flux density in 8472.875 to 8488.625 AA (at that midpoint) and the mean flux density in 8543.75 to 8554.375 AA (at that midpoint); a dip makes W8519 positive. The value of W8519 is 1.48 AA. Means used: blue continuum 13.4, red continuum 11.5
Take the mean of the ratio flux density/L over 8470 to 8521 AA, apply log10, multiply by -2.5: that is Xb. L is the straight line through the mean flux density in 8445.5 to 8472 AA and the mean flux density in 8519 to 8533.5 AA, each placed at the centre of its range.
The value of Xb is -0.055 mag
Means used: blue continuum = 12.7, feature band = 12.8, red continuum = 11.7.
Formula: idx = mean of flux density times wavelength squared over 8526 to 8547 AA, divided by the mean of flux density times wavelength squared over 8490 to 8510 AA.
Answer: 0.92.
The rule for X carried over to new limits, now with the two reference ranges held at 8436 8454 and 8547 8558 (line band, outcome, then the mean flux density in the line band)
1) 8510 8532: 0.1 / 11.7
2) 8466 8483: -1.4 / 13.5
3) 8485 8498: -1.4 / 13.5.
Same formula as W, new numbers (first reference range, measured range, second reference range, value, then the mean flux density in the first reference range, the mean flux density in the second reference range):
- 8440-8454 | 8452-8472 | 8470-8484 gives 0.04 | 12.8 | 13.5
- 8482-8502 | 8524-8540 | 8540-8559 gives 0.04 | 13.3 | 11.4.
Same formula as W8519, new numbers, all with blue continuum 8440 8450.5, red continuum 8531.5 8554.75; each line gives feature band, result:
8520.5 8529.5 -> 0.07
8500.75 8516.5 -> 0.19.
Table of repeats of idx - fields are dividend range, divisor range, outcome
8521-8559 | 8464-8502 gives 0.88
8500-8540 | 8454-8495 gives 0.91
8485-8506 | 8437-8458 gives 1.04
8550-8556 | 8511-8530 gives 0.97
